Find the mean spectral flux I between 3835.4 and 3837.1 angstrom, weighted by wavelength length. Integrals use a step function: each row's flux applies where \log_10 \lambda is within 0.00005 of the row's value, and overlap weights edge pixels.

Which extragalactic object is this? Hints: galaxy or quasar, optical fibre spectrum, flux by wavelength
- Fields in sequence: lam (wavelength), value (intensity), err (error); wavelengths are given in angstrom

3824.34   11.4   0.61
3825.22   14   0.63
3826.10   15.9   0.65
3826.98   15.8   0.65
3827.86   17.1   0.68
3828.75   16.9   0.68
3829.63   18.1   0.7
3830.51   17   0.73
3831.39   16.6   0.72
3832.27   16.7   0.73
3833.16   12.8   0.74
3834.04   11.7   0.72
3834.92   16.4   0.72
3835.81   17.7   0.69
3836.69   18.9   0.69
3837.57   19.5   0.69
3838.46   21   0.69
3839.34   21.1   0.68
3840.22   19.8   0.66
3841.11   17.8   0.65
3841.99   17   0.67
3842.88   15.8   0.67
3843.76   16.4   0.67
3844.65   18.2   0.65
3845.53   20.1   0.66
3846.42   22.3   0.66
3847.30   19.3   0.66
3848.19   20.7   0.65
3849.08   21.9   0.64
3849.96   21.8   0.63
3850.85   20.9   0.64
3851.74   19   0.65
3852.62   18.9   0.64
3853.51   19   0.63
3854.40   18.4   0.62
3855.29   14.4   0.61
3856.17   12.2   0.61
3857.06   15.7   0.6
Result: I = 18.3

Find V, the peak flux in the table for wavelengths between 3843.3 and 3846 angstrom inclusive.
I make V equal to 20.1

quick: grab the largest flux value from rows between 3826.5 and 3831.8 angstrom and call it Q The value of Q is 18.1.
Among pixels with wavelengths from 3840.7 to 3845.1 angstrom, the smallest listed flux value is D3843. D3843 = 15.8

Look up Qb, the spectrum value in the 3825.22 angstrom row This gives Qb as 14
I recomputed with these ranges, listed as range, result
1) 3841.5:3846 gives 17.5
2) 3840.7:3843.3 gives 16.9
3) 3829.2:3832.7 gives 17.1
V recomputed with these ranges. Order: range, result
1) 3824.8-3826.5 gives 15.9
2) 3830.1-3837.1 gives 18.9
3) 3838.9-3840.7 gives 21.1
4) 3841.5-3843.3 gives 17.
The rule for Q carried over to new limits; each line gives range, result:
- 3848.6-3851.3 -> 21.9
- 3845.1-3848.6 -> 22.3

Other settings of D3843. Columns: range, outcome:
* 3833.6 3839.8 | 11.7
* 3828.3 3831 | 16.9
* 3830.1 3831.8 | 16.6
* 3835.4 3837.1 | 17.7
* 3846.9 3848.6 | 19.3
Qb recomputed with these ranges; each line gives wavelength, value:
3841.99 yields 17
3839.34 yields 21.1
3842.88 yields 15.8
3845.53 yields 20.1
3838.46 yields 21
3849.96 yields 21.8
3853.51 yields 19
